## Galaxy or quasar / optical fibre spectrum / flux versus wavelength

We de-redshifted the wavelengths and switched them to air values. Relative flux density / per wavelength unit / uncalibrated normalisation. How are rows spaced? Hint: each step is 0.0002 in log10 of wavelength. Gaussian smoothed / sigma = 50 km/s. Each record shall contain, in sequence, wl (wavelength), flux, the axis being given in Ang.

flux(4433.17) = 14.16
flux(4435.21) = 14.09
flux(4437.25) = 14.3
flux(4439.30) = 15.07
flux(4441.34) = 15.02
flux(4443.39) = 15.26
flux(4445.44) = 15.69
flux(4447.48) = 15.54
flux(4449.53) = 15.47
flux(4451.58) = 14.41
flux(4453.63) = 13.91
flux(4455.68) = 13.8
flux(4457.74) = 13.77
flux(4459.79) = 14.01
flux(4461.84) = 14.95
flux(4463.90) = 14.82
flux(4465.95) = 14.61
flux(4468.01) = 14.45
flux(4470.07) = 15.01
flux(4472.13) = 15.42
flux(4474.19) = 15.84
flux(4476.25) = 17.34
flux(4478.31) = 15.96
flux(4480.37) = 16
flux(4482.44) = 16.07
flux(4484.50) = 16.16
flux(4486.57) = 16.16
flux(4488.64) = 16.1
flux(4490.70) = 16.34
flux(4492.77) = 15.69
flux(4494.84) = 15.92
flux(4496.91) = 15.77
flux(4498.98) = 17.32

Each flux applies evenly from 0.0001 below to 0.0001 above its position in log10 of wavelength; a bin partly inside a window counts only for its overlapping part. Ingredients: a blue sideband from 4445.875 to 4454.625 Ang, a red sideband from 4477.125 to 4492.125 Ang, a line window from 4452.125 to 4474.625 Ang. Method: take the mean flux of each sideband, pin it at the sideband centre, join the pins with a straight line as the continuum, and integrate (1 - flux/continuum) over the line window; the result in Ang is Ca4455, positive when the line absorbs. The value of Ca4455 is 1.2 Ang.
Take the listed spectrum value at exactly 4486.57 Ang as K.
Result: 16.16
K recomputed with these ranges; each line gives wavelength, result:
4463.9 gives 14.82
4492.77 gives 15.69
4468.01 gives 14.45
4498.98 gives 17.32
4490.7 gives 16.34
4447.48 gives 15.54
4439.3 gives 15.07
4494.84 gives 15.92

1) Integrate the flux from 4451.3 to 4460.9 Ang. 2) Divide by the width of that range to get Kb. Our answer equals 14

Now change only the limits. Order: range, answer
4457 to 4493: 15.5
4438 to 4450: 15.3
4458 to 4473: 14.7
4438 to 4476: 14.9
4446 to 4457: 14.6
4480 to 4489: 16.1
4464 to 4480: 15.5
